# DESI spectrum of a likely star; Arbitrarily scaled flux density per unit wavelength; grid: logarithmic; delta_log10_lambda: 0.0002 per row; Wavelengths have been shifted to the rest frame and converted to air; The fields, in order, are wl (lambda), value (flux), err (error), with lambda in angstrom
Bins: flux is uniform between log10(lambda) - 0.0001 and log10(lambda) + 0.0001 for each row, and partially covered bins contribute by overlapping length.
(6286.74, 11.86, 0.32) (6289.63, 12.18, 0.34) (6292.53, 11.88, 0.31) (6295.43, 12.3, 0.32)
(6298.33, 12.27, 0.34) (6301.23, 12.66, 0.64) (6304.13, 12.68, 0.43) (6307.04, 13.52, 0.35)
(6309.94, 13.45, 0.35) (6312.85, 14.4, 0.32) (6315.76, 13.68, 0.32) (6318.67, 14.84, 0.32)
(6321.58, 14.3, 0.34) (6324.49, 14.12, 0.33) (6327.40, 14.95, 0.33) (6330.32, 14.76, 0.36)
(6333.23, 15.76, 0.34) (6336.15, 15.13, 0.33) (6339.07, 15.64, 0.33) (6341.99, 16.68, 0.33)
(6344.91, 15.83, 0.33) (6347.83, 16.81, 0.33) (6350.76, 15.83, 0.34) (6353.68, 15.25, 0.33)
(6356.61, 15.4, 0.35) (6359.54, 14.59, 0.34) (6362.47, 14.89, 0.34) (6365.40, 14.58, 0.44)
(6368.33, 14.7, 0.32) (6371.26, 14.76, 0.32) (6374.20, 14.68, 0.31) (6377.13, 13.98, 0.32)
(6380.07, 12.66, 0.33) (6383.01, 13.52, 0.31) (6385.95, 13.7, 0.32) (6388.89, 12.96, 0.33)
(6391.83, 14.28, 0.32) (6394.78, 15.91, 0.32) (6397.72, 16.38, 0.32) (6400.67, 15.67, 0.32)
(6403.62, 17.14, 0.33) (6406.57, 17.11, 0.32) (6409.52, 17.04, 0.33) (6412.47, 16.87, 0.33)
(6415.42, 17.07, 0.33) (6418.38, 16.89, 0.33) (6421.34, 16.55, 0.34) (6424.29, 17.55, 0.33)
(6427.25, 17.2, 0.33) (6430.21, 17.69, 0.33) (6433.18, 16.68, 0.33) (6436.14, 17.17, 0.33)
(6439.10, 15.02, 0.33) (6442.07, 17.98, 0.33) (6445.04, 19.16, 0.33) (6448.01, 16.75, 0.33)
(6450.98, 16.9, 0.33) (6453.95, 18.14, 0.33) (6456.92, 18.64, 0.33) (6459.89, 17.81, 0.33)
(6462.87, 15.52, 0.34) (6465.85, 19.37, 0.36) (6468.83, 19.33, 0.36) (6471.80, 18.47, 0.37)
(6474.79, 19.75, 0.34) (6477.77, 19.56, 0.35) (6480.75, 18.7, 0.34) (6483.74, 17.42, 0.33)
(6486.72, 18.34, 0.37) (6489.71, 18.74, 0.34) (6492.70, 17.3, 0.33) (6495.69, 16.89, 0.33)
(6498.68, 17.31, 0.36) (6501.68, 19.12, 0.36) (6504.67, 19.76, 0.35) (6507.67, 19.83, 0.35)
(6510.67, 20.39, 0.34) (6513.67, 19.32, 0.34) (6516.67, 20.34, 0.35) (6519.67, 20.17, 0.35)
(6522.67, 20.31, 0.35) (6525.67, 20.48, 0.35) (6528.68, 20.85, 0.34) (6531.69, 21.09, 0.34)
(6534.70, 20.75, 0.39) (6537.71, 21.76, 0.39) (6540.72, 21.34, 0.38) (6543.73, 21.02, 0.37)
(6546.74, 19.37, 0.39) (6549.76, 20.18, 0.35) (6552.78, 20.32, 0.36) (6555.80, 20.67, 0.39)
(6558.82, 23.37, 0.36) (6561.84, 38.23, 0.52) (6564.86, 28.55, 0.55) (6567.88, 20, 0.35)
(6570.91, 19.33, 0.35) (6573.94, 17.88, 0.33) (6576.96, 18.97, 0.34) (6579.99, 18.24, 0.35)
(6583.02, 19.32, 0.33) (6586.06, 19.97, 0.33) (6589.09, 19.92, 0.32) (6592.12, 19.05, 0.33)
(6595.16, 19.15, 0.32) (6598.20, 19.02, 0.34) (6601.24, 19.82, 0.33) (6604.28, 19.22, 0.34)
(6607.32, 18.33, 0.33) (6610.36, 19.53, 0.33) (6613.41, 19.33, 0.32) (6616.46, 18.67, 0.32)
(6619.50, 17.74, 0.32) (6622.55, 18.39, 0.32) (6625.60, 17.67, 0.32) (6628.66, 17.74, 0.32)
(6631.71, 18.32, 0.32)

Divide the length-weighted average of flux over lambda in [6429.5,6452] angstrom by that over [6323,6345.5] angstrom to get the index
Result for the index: 1.12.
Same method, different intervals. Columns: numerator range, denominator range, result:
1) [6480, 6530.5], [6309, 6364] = 1.27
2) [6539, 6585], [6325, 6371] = 1.42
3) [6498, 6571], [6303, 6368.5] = 1.44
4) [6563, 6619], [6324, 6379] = 1.30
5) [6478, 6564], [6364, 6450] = 1.29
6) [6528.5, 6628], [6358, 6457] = 1.28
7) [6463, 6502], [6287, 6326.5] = 1.39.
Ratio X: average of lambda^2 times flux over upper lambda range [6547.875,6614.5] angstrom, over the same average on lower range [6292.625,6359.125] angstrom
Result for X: 1.55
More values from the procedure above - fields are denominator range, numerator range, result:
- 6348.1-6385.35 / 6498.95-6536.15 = 1.44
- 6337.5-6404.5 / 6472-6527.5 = 1.32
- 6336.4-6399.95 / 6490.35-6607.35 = 1.45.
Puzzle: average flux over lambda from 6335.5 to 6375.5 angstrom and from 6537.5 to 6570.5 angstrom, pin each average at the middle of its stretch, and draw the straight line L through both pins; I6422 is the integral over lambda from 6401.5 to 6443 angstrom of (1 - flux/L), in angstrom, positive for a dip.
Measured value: 2.3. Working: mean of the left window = 15.3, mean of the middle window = 17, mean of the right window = 23.1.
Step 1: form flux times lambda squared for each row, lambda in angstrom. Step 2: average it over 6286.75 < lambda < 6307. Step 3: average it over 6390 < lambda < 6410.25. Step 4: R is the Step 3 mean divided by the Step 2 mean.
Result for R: 1.3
